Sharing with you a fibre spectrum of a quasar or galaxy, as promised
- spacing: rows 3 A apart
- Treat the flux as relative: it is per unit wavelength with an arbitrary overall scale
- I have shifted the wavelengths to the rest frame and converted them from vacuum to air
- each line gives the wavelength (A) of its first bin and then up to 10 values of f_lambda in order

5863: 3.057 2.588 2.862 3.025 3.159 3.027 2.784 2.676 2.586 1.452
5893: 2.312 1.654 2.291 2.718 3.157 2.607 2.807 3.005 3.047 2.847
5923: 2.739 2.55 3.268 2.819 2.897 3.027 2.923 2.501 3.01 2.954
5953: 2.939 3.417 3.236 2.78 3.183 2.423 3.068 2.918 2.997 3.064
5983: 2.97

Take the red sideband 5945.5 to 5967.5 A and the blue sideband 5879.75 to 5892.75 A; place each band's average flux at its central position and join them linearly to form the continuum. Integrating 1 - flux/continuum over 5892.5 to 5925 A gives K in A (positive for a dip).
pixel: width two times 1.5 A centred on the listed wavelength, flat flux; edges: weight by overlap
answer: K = -1.0 A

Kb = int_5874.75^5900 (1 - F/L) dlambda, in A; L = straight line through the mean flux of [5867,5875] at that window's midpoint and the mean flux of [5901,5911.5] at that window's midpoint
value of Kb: 4.3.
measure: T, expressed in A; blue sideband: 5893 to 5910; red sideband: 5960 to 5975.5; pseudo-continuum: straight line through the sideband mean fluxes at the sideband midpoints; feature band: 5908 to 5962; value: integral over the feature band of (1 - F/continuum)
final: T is -4.9 A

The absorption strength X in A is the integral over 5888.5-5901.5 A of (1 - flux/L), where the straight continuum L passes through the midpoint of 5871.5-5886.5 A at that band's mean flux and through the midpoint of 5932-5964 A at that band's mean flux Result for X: 4.1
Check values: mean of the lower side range 2.9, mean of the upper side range 2.96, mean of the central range 1.99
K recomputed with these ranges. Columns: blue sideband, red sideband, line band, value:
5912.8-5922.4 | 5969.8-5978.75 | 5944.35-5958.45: -0.33 A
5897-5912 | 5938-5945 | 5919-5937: -0.69 A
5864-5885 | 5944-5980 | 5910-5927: 0.51 A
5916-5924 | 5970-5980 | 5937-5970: 0.07 A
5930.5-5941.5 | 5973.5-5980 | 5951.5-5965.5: -0.71 A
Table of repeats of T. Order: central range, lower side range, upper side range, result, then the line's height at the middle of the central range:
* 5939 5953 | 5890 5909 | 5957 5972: -0.4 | 2.79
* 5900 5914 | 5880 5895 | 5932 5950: -1.7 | 2.52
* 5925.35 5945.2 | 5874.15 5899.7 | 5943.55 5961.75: -0.1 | 2.86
